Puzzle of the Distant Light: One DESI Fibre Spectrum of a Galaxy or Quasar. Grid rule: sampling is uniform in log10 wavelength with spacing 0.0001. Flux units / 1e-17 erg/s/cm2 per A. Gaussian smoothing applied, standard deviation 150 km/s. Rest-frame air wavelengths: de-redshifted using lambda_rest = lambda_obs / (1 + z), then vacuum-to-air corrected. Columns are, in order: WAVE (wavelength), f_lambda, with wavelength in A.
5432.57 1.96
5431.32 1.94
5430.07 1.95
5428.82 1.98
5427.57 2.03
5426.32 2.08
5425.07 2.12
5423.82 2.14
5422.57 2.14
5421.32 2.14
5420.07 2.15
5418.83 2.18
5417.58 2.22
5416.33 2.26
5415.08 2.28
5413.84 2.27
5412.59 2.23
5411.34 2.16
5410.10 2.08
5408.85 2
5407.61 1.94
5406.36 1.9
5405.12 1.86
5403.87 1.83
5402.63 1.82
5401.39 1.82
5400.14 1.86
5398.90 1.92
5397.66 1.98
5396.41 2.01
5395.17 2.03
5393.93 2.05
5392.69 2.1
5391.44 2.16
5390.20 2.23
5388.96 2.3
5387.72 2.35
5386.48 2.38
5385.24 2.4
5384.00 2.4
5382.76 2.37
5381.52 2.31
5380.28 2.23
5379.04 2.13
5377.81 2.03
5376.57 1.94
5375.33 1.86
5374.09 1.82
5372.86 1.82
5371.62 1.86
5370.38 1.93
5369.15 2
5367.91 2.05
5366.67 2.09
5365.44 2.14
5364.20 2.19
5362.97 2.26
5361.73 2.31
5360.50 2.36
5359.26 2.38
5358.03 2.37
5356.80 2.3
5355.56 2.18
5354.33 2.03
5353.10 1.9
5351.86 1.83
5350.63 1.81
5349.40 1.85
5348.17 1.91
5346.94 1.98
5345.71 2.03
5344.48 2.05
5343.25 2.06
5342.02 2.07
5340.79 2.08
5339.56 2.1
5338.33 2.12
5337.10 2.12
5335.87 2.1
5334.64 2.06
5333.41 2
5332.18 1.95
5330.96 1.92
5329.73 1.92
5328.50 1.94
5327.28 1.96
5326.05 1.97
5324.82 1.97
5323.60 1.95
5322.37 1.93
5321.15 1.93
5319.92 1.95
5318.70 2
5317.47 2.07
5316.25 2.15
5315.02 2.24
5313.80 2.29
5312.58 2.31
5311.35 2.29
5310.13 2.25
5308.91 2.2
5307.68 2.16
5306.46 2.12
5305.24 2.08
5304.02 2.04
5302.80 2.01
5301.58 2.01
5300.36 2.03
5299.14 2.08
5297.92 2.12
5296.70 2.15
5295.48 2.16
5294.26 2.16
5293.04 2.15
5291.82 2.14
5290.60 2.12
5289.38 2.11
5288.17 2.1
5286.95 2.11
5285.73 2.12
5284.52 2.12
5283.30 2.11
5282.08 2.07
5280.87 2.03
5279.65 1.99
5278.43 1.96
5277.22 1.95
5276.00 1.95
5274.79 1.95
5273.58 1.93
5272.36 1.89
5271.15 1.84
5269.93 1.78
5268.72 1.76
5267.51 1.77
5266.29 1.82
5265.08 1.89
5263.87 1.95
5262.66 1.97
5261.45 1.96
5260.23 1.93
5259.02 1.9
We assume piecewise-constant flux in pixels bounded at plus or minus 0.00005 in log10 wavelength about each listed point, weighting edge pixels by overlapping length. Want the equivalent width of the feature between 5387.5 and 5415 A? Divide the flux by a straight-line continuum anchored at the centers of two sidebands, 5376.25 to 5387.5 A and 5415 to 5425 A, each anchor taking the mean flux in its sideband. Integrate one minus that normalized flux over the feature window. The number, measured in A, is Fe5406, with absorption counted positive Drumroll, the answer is 2.2 A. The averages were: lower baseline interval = 2.26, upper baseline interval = 2.18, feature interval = 2.04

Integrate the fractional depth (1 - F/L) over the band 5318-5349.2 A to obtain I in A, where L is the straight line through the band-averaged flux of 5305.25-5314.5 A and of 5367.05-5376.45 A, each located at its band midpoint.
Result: 1.5 A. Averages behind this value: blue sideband 2.22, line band 2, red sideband 1.91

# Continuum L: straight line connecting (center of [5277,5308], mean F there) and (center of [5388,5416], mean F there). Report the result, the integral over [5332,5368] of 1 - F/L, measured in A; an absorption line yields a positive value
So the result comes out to -0.5 A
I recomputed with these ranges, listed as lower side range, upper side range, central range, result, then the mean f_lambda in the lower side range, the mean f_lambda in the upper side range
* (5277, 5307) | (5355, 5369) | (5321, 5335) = 1.3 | 2.08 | 2.23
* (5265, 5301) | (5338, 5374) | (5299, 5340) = -0.5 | 2.01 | 2.07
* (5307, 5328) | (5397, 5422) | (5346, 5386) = -0.5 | 2.09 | 2.05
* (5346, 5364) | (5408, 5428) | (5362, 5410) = 1.5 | 2.11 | 2.15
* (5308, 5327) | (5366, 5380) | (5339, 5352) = 0.3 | 2.1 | 1.97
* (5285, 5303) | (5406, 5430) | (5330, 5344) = 0.4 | 2.11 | 2.12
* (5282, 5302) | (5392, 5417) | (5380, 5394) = -1.7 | 2.11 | 2.02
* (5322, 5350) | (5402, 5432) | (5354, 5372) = -1.3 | 2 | 2.07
